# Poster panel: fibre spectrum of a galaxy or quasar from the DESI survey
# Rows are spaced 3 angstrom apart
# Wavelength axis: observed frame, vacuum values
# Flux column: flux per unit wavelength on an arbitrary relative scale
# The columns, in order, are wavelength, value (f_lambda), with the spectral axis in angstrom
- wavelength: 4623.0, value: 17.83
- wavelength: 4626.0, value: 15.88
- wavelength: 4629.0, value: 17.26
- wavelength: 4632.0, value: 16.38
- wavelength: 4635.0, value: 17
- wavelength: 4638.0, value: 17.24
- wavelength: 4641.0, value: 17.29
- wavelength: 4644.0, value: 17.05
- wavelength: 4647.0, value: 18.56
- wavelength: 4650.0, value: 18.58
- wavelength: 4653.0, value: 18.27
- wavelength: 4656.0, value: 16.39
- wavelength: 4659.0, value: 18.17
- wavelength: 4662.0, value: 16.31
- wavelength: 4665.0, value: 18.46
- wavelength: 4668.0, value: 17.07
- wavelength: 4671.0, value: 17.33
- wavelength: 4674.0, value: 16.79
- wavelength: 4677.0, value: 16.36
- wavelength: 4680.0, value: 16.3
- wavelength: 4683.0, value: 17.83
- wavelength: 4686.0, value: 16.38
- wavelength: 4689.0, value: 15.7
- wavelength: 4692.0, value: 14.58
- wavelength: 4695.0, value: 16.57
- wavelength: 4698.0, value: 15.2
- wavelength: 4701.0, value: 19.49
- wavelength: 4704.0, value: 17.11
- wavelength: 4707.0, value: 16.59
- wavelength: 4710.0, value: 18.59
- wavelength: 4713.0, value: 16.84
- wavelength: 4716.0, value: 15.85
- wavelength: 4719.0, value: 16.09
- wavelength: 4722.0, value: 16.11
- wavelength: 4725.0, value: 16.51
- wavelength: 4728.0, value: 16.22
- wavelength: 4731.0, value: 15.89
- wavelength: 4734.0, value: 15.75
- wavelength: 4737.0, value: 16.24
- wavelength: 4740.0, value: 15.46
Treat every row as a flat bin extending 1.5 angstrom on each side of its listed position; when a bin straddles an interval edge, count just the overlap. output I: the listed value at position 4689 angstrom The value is 15.7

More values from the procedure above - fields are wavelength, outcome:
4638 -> 17.24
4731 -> 15.89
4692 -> 14.58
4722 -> 16.11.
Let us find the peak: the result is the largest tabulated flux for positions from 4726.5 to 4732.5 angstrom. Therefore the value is 16.22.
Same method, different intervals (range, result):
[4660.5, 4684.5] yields 18.46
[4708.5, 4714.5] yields 18.59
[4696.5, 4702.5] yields 19.49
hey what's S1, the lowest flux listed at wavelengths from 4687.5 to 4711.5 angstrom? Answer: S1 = 14.58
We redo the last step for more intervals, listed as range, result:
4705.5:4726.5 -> 15.85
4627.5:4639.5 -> 16.38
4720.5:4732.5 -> 15.89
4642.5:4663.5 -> 16.31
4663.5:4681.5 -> 16.3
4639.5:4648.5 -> 17.05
